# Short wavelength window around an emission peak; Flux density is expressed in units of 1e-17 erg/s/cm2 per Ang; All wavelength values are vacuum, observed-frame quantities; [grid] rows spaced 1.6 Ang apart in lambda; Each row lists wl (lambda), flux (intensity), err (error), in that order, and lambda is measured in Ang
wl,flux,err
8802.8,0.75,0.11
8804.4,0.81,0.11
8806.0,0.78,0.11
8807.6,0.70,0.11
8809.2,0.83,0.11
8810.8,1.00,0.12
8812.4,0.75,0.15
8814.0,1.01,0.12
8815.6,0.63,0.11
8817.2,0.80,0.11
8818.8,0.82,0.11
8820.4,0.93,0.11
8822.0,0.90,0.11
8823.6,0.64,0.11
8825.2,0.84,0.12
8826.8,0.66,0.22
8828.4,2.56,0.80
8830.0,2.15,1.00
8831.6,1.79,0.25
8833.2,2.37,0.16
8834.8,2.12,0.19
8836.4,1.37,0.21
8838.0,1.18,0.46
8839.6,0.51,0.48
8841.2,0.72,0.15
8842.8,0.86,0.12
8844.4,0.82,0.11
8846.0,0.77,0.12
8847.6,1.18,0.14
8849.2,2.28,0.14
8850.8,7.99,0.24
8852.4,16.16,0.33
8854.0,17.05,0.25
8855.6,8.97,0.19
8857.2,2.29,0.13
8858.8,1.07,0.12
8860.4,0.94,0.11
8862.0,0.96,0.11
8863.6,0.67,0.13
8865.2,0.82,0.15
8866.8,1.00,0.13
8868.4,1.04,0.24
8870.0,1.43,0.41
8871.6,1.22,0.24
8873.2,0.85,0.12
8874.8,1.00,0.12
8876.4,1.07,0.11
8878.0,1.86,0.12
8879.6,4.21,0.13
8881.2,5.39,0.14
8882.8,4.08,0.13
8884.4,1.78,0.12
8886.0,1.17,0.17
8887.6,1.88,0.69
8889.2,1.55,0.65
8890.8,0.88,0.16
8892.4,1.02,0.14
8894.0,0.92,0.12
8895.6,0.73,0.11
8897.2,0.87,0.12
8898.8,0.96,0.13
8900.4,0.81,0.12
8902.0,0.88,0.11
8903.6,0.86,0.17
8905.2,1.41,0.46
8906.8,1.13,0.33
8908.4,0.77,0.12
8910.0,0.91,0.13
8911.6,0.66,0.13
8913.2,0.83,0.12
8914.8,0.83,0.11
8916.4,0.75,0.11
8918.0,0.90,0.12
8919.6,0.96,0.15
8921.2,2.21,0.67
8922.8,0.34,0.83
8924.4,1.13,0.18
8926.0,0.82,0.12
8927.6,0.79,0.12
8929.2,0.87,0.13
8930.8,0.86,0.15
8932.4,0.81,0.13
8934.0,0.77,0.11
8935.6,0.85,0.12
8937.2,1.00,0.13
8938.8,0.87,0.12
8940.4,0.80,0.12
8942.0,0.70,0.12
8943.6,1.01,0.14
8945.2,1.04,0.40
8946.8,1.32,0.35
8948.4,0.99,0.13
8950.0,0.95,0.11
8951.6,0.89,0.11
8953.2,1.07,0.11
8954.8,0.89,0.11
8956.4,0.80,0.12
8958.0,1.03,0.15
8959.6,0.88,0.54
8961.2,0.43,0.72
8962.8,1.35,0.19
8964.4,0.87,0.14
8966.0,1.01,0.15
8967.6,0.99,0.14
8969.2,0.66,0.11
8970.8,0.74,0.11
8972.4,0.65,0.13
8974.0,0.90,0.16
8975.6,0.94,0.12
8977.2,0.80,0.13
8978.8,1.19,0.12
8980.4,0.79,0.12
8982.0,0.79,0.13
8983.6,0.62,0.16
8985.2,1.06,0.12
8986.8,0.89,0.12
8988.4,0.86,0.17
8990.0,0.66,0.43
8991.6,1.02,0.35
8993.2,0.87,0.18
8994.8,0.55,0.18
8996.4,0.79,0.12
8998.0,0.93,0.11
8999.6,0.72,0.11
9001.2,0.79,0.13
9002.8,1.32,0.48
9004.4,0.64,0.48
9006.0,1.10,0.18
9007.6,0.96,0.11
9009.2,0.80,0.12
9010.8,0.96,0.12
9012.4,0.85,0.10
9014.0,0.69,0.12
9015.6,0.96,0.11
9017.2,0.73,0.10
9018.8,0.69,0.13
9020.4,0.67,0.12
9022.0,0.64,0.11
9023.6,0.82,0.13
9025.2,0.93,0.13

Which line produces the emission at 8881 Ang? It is [N II]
